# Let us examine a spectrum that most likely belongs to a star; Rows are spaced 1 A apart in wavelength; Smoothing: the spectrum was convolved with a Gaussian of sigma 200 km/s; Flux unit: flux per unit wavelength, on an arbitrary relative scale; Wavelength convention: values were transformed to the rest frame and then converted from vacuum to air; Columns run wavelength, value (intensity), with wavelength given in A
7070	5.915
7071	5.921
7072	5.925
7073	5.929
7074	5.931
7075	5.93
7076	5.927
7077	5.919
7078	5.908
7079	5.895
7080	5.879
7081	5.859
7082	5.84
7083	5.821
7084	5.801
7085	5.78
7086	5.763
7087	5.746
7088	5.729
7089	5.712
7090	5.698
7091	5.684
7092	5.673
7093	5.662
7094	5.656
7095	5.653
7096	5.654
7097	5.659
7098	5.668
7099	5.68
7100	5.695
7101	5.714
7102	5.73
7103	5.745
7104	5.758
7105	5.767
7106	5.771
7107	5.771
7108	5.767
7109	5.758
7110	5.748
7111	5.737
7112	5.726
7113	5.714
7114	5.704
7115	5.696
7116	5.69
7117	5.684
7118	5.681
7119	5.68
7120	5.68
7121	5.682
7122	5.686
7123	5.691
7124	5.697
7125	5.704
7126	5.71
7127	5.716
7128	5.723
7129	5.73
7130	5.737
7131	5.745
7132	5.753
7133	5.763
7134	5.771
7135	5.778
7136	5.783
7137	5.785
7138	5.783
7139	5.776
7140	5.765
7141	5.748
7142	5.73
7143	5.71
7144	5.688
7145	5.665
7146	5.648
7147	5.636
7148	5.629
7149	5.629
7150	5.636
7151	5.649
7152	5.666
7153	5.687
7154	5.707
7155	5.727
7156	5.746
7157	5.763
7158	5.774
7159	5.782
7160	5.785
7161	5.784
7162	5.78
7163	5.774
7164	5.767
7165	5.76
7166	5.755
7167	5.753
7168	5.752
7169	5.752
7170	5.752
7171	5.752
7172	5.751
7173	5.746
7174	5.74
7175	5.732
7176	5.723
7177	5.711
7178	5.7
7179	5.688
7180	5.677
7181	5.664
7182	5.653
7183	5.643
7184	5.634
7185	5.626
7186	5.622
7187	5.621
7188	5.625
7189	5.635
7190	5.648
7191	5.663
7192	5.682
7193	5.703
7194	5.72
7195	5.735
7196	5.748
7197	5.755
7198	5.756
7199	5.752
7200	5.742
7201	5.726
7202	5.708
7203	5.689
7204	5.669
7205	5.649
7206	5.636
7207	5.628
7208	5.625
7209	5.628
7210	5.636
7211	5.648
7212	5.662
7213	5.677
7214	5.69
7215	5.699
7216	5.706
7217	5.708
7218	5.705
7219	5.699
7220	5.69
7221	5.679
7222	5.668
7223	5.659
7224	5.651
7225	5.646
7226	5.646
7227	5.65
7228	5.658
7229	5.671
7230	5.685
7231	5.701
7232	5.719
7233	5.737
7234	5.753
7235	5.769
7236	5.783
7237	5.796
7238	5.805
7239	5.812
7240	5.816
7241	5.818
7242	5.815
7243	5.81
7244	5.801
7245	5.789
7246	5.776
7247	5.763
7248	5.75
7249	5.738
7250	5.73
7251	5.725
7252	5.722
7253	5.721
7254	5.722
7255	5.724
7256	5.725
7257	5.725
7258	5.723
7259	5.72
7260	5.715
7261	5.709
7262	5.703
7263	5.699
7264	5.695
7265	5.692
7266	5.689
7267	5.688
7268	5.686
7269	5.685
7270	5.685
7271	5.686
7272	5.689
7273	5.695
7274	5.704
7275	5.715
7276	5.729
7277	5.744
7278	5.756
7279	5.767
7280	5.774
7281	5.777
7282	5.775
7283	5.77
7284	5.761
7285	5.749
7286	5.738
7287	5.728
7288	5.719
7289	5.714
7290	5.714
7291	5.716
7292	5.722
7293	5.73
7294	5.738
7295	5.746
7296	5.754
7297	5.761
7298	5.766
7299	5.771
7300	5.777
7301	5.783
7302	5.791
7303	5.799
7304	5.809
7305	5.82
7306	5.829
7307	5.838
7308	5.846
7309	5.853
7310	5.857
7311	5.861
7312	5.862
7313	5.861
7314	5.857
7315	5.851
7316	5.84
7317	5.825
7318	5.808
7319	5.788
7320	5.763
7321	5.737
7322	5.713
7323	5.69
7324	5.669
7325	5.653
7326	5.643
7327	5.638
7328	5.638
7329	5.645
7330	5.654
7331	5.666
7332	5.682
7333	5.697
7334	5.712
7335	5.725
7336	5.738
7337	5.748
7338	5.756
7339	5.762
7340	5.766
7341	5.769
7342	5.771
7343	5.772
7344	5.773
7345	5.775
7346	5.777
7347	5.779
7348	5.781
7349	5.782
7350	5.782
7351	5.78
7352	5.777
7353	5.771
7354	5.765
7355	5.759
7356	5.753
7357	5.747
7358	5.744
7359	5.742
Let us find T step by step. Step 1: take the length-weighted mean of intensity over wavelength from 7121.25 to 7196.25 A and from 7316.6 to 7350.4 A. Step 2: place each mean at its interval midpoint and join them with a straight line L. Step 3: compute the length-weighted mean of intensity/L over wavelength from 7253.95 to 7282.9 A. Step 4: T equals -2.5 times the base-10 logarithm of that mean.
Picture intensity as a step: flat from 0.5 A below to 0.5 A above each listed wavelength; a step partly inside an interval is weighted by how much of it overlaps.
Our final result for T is 0.00 mag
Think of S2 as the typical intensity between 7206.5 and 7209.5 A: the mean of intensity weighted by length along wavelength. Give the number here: 5.63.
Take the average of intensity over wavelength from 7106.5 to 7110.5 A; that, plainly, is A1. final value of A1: 5.76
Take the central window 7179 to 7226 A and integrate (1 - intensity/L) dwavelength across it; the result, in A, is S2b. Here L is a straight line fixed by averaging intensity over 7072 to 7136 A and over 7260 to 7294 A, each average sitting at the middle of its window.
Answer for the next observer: 0.5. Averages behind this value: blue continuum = 5.75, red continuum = 5.72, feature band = 5.68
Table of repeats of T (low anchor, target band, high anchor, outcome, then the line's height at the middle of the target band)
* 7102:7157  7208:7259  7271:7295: 0.00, 5.73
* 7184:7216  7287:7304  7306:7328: 0.00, 5.76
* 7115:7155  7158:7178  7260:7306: -0.01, 5.71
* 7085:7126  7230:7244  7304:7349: -0.01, 5.74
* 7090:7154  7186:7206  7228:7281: 0.01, 5.72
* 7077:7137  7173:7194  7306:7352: 0.01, 5.74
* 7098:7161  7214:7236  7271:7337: 0.01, 5.74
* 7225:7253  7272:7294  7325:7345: 0.00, 5.73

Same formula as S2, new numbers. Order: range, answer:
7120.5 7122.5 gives 5.68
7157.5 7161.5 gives 5.78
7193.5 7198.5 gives 5.74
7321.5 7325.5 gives 5.68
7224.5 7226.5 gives 5.65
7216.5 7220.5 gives 5.7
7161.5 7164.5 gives 5.77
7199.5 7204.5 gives 5.71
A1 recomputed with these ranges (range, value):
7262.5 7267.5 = 5.69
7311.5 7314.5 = 5.86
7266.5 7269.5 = 5.69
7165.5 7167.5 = 5.75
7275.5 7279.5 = 5.75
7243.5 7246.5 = 5.79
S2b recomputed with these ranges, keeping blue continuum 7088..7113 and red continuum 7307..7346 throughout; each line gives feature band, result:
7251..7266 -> 0.1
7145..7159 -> 0.1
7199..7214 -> 0.2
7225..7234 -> 0.1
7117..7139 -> 0.0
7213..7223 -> 0.1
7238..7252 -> -0.1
